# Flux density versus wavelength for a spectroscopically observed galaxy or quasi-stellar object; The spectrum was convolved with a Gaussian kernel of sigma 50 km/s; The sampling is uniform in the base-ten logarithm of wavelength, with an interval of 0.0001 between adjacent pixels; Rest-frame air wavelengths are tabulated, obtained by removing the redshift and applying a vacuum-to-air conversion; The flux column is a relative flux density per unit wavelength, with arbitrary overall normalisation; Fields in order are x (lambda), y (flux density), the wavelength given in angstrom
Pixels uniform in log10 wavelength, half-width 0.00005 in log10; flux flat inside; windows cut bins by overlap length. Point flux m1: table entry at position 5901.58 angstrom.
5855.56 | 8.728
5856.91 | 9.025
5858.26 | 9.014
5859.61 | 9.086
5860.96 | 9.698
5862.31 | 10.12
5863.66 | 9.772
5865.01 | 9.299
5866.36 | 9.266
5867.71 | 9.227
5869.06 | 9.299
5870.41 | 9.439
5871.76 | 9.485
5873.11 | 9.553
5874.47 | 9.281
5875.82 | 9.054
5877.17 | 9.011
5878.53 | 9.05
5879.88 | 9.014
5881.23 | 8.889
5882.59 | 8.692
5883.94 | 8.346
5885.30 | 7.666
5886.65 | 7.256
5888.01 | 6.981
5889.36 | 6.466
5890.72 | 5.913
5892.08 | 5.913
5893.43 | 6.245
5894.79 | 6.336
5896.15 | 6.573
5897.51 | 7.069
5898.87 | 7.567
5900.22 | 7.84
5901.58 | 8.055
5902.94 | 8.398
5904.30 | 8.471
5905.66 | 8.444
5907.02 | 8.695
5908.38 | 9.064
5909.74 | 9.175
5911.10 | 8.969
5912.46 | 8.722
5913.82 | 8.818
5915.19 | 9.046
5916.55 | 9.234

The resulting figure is 8.055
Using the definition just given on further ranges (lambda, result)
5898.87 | 7.567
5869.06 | 9.299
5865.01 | 9.299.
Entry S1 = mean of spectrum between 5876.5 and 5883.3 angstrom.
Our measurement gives 8.93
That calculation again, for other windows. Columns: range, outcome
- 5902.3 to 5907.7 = 8.5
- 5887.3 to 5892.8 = 6.32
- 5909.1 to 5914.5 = 8.93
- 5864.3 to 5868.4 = 9.28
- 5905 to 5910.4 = 8.85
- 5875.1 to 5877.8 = 9.06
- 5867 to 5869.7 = 9.27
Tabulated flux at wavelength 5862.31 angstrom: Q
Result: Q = 10.12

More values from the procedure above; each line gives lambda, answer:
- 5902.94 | 8.398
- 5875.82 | 9.054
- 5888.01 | 6.981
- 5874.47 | 9.281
